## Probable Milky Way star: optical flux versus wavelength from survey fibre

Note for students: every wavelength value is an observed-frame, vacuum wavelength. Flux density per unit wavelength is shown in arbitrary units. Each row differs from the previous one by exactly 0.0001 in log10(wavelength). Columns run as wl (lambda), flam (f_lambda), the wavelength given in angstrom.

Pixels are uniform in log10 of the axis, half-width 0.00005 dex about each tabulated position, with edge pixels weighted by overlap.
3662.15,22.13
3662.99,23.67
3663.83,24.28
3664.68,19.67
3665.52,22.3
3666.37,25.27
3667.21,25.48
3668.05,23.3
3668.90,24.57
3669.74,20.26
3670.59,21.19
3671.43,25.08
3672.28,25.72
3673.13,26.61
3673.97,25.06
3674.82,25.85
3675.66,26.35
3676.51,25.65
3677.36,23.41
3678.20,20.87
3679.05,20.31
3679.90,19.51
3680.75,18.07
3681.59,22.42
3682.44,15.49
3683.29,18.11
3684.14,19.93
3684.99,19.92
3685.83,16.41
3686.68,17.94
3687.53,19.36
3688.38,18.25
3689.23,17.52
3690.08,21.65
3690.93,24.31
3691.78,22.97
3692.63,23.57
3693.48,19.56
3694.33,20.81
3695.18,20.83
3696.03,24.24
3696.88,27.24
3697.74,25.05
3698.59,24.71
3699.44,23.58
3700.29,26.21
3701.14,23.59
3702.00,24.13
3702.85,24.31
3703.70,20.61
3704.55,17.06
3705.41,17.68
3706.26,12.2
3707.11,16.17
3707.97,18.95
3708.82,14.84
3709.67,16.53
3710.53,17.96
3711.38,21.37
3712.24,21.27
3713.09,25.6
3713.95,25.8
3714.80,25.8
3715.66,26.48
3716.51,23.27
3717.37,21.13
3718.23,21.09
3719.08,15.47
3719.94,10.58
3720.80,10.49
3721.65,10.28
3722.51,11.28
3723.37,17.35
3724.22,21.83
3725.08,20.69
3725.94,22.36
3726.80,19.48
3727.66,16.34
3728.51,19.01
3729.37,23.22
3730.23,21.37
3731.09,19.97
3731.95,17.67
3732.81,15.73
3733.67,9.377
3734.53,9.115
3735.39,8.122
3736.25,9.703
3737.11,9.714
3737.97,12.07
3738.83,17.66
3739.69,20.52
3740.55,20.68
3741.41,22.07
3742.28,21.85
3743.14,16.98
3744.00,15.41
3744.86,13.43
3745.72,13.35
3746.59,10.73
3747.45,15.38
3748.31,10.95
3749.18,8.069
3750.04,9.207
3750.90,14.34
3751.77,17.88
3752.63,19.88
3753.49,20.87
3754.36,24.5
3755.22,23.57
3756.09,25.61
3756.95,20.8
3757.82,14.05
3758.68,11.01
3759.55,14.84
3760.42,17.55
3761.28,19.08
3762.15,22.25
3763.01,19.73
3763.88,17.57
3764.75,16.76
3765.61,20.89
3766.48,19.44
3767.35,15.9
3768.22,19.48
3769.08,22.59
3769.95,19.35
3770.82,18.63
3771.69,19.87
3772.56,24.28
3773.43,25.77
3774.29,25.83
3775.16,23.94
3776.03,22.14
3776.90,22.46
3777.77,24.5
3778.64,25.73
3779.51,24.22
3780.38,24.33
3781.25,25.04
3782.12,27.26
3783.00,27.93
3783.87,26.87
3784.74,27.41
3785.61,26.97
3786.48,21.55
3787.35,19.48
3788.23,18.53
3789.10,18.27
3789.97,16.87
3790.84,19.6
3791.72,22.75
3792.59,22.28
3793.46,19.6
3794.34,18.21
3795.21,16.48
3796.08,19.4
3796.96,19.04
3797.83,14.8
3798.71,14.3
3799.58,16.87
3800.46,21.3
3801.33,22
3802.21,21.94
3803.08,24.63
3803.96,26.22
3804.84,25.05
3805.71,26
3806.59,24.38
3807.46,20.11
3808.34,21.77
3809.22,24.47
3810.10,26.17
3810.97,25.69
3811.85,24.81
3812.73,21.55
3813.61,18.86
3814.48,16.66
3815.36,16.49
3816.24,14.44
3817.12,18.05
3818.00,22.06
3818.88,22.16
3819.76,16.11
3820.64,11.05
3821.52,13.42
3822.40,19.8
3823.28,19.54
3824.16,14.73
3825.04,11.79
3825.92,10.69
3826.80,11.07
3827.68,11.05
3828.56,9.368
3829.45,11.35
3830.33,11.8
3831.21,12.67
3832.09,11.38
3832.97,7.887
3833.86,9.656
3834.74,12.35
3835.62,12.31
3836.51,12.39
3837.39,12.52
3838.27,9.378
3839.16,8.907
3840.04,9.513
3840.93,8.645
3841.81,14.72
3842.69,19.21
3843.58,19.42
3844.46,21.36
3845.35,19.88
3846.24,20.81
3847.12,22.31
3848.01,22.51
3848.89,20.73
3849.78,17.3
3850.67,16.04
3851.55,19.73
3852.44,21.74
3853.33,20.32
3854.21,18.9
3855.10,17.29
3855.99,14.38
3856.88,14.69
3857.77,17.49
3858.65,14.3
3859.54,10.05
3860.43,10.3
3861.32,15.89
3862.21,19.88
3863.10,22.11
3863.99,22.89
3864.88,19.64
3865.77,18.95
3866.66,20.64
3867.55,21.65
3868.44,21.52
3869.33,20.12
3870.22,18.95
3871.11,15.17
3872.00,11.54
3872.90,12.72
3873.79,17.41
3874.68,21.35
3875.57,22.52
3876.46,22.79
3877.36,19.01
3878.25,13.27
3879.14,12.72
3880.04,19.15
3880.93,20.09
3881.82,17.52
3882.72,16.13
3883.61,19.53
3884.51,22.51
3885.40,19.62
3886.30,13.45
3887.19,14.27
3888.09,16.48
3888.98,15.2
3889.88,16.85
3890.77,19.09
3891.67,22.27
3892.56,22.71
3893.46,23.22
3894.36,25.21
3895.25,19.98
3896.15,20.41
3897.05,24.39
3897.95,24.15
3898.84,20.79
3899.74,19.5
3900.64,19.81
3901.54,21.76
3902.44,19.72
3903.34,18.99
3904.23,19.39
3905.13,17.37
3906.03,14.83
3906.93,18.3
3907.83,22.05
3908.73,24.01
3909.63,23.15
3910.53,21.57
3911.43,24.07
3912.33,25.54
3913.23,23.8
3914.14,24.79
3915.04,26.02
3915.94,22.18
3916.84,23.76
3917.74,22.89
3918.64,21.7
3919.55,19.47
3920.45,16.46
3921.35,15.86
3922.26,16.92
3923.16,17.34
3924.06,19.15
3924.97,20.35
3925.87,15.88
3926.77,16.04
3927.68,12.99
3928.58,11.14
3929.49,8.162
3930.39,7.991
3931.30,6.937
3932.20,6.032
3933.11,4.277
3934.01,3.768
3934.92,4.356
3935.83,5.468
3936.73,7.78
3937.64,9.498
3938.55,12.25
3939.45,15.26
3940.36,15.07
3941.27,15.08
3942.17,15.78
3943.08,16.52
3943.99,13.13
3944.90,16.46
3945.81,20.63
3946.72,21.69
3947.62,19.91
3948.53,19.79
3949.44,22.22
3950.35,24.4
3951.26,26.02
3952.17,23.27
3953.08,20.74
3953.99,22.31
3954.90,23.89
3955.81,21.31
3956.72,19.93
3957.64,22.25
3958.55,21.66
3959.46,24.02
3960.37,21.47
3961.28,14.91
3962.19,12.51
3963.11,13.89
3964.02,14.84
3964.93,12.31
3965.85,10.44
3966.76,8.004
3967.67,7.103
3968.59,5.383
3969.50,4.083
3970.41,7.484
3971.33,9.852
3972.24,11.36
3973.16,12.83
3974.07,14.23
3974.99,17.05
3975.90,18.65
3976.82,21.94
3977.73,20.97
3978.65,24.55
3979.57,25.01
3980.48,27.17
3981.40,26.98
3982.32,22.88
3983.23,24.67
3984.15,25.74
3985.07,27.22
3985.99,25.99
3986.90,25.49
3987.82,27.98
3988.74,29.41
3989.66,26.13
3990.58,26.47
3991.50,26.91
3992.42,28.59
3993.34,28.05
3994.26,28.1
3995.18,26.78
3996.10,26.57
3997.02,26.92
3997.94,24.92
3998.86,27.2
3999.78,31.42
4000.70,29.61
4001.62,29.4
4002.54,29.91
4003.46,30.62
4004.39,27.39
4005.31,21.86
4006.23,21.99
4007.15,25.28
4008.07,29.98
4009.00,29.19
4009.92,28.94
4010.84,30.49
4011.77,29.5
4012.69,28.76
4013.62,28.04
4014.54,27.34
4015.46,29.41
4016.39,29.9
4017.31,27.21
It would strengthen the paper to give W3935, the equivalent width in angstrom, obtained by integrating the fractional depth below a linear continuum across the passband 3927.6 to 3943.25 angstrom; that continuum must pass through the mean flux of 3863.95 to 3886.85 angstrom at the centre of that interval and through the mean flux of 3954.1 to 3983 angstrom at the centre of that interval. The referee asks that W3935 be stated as 6.9 angstrom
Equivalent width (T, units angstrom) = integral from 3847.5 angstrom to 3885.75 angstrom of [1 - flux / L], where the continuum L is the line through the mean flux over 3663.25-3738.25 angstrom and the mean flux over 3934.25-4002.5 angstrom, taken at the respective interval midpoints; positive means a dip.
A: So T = 3.3 angstrom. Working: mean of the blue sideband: 20.1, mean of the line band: 18.2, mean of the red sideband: 19.8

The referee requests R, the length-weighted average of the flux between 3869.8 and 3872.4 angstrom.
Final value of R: 15.3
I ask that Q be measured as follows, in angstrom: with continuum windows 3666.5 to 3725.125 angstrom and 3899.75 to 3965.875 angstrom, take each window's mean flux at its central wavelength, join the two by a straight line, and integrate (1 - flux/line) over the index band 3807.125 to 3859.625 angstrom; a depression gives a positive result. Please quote 7.4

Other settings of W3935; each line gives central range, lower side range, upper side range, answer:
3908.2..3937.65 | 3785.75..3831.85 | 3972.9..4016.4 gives 8.9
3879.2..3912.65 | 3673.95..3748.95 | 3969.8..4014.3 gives 4.2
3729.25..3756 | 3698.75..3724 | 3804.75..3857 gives 4.0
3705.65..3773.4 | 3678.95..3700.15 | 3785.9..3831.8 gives 7.7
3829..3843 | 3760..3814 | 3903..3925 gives 6.5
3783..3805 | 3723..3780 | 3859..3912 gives -2.8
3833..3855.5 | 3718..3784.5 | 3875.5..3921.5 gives 3.9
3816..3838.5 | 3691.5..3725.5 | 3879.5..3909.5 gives 7.3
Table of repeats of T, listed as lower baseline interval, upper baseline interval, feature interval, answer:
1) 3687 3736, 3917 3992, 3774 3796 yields -4.43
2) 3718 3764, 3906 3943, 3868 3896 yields -4.04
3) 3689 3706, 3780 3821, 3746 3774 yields 4.52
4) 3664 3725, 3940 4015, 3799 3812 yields -1.19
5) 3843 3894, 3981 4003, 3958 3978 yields 9.15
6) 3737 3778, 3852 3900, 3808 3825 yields -0.60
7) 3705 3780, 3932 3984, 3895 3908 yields -2.47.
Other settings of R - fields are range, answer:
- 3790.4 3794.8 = 20.5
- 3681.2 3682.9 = 18.8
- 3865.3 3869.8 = 20.6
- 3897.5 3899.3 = 22.5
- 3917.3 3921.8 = 19.3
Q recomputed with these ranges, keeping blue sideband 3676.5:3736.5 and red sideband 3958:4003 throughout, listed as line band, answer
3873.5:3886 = 1.1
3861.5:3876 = 0.9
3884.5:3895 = 0.8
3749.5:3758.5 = 0.5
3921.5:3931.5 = 3.2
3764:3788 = -3.5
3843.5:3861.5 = 2.2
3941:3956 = 0.5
